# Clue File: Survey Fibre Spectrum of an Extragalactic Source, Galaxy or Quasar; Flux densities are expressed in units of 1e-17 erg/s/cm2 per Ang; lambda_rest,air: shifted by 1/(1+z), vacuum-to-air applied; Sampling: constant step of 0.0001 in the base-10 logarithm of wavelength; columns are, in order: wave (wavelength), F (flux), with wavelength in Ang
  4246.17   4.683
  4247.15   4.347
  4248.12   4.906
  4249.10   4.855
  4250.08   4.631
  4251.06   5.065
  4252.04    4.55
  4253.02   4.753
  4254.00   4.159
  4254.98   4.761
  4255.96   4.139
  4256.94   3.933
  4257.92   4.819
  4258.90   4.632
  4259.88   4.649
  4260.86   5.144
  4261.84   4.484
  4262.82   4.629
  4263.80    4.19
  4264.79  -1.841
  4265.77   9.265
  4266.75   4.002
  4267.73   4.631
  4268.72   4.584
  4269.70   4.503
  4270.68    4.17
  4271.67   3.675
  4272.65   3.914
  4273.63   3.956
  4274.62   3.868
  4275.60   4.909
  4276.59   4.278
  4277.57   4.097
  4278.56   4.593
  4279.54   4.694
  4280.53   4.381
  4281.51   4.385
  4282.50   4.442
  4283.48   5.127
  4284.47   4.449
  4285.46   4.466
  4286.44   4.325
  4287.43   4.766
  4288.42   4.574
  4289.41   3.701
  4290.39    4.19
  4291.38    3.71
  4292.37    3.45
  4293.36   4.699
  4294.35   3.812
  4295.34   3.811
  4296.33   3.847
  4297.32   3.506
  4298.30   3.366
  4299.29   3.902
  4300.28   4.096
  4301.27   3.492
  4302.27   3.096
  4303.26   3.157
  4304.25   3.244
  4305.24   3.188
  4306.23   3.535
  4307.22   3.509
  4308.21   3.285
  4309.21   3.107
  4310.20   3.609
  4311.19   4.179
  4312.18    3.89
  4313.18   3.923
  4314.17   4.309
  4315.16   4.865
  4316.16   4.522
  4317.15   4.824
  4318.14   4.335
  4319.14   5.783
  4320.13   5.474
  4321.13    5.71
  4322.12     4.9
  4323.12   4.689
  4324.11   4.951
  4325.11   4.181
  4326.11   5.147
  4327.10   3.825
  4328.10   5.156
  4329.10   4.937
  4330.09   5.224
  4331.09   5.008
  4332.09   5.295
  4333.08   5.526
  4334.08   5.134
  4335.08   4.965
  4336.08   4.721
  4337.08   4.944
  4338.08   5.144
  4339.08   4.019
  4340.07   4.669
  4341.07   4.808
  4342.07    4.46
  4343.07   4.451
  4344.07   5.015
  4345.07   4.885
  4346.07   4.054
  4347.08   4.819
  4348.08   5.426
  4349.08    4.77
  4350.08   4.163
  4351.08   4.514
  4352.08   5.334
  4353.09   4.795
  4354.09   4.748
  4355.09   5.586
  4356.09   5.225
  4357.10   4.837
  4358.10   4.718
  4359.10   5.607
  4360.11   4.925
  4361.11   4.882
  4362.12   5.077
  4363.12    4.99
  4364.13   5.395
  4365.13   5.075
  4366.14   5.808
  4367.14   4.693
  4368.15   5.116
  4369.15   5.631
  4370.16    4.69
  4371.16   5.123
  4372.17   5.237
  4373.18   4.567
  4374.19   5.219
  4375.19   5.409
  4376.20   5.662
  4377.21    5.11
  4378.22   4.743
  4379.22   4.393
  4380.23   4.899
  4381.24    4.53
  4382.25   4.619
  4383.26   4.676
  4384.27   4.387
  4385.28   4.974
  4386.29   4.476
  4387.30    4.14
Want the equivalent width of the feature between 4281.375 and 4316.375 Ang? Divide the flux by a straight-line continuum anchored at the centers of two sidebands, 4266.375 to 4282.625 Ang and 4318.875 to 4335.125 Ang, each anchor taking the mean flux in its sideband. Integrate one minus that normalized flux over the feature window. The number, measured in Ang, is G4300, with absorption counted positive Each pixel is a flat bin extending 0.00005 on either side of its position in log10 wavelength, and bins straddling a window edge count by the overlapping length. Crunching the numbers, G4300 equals 5.37 Ang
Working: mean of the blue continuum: 4.3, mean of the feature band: 3.92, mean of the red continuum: 5.05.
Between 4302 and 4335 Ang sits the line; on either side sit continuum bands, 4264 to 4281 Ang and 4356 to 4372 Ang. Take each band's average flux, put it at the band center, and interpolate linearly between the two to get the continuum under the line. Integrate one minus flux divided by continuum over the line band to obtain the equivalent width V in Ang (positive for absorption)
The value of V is 1.8 Ang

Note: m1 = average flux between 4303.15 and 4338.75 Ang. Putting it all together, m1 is 4.52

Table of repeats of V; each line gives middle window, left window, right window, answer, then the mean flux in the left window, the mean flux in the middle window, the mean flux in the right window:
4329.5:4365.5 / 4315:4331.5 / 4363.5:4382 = 0.5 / 4.91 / 4.92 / 5.07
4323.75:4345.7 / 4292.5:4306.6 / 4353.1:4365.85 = -1.8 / 3.62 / 4.83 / 5.09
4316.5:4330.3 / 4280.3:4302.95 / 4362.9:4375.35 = -1.3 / 4.06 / 4.93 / 5.15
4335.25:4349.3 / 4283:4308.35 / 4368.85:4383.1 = -0.7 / 3.86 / 4.73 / 4.97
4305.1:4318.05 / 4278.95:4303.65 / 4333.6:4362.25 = 1.2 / 4.06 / 3.94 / 4.85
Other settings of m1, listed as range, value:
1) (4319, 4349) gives 4.9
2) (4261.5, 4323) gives 4.16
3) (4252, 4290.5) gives 4.37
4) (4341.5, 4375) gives 4.97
